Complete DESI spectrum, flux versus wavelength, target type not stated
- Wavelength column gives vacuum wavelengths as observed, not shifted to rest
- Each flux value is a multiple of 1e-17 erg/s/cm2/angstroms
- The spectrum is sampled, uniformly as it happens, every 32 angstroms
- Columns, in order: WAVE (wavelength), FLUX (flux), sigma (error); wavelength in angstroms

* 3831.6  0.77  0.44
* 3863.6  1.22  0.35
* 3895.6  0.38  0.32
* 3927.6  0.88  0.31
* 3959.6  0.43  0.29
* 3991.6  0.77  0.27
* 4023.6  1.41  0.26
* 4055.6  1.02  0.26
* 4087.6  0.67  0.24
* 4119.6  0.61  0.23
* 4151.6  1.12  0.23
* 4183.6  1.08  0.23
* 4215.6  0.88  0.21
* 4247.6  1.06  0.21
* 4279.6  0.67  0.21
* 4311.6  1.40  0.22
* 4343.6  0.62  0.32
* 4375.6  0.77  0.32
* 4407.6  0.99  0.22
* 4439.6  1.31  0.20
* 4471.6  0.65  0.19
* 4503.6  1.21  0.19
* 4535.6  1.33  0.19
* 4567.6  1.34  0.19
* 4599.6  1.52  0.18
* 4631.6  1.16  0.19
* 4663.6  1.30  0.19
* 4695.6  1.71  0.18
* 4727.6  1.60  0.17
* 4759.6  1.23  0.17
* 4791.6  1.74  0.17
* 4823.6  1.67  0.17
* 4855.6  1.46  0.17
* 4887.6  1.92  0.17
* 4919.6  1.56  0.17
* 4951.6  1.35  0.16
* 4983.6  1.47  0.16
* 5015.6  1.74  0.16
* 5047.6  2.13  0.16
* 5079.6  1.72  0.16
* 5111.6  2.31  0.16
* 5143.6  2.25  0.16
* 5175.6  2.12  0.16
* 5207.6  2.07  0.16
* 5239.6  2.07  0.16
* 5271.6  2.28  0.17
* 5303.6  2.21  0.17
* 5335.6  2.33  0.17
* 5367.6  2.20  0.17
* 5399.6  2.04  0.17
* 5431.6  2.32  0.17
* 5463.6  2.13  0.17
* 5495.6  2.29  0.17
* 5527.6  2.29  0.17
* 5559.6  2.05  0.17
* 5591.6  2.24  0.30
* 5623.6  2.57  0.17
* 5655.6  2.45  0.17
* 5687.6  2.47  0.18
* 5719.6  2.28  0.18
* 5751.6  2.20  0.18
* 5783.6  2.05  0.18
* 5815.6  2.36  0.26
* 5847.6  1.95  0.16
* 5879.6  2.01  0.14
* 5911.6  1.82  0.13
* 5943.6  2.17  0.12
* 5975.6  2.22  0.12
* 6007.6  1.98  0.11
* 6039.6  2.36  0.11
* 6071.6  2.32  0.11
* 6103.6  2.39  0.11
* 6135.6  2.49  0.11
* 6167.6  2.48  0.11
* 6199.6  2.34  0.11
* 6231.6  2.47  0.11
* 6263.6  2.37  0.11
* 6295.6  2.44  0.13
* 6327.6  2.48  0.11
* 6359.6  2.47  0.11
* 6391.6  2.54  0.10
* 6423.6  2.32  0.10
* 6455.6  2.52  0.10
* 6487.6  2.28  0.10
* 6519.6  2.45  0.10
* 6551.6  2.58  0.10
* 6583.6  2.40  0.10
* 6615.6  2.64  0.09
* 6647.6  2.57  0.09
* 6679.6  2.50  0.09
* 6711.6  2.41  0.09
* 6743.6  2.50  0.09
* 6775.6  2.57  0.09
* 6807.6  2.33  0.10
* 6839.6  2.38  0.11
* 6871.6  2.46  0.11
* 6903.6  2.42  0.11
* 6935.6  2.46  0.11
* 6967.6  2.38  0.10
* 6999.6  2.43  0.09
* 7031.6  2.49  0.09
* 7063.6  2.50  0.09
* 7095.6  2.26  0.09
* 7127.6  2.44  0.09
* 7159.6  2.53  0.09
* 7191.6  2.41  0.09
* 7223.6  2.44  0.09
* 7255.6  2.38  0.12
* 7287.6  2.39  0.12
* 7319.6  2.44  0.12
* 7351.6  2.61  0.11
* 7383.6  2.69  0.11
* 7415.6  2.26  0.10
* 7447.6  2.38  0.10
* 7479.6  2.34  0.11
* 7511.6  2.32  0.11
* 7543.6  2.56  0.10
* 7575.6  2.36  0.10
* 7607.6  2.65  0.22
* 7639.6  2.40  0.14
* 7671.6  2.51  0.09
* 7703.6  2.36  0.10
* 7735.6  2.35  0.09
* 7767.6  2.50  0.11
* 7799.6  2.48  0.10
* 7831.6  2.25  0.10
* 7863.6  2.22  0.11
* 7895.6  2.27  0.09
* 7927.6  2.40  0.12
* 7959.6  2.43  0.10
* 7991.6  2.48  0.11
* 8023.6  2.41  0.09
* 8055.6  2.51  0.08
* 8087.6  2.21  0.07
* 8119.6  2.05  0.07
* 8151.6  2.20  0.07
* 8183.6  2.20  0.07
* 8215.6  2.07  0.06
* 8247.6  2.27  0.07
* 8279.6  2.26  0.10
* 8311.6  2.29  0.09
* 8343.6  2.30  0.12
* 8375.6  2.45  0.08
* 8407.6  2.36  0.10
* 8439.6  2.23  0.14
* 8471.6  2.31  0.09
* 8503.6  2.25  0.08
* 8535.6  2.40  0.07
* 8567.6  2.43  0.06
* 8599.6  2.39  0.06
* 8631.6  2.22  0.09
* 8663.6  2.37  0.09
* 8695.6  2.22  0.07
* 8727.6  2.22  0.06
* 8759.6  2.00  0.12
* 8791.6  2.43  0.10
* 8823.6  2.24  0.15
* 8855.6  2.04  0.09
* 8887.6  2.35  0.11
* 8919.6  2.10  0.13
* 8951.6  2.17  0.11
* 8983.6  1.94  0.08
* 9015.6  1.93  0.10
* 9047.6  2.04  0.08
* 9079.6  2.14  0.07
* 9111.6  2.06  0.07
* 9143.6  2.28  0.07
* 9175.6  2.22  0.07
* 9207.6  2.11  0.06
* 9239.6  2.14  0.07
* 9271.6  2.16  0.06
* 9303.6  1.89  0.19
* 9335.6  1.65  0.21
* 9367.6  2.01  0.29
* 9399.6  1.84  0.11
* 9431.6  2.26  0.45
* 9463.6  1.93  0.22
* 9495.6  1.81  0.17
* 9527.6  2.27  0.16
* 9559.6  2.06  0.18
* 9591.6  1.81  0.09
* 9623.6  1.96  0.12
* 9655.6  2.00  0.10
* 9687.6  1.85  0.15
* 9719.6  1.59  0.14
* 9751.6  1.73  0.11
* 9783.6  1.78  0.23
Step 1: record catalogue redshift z 0.14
